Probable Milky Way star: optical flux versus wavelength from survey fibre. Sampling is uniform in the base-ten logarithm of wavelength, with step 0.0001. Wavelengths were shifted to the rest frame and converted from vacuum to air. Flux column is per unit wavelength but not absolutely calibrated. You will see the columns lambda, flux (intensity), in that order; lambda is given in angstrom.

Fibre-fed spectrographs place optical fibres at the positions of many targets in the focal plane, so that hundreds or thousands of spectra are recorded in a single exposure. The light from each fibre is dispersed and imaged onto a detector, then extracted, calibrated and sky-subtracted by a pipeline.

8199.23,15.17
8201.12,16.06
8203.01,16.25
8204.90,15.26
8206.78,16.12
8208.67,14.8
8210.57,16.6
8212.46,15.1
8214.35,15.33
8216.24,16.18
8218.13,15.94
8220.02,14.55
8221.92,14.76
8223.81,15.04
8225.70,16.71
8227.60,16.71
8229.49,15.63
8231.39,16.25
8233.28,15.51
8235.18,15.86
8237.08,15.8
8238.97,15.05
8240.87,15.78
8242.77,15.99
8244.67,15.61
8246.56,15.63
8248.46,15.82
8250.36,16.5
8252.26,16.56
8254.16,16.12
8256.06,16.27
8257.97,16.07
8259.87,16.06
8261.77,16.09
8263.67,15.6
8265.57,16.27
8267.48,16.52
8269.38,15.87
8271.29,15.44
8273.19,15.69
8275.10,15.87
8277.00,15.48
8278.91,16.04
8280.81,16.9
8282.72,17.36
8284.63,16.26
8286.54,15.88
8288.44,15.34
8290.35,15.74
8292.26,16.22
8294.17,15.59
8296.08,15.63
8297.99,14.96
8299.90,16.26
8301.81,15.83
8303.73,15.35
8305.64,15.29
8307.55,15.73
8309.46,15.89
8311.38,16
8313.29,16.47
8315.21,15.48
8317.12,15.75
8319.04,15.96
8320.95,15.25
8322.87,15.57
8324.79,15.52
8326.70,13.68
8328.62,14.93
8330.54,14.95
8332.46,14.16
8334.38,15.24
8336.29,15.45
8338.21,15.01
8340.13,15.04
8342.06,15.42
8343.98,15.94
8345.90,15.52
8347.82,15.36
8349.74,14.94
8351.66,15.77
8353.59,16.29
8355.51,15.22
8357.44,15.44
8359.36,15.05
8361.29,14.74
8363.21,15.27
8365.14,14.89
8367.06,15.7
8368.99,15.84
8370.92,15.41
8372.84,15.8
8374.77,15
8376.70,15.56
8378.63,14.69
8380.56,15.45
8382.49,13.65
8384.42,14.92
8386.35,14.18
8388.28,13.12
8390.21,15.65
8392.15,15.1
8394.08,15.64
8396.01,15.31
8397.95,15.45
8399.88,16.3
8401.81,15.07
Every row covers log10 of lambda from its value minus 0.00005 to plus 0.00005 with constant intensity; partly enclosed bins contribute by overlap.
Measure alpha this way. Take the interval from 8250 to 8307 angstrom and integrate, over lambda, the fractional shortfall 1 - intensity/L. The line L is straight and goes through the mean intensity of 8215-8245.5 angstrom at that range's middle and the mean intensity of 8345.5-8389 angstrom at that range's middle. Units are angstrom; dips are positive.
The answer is -1.7 angstrom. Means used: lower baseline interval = 15.7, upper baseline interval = 15.1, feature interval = 16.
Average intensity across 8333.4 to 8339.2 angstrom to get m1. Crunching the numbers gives 15.2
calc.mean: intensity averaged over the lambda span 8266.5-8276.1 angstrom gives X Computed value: 15.9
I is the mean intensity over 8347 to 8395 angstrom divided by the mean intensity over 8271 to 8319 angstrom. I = 1.0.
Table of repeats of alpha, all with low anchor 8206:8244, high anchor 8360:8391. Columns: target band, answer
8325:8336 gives 0.4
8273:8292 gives -0.8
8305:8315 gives -0.4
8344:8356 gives -0.4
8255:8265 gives -0.3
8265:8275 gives -0.3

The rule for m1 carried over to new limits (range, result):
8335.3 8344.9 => 15.4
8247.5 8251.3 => 16.2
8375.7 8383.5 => 14.8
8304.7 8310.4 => 15.7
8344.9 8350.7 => 15.3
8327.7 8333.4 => 14.7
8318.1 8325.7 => 15.6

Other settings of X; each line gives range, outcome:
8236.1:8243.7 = 15.7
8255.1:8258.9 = 16.1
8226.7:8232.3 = 16.2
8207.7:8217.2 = 15.6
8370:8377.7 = 15.4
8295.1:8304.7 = 15.6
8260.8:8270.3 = 16.1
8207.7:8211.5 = 15.7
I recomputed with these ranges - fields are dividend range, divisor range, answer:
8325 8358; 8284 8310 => 0.97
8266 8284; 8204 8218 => 1.03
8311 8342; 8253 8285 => 0.95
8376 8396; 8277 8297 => 0.92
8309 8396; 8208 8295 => 0.96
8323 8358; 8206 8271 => 0.96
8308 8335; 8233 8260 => 0.96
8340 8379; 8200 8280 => 0.97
